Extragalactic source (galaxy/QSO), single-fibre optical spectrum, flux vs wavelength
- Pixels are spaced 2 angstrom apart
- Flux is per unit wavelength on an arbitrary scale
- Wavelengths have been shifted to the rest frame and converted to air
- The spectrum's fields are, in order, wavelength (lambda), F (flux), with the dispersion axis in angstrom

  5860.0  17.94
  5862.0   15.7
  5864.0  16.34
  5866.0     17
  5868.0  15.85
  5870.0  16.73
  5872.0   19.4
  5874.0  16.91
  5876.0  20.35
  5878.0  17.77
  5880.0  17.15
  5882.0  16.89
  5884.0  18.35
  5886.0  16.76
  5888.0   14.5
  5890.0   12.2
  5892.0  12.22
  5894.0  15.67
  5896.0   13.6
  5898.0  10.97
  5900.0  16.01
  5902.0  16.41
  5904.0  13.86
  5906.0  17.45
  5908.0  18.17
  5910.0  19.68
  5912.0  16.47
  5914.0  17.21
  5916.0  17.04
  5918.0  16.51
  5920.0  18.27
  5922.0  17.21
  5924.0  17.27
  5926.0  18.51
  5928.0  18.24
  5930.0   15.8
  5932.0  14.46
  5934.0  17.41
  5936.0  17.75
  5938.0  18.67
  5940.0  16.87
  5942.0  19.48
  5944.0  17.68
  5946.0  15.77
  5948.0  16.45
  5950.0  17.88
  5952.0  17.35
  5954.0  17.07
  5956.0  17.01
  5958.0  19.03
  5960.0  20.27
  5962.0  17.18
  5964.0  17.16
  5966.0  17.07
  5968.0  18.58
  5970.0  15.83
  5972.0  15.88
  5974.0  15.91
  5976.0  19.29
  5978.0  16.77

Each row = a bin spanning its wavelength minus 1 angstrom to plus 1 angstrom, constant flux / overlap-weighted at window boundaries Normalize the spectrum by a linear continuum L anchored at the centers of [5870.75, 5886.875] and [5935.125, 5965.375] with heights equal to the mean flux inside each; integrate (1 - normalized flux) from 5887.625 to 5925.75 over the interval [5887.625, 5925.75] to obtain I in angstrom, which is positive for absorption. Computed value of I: 4.1 angstrom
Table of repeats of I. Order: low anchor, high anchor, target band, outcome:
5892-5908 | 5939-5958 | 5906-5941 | -2.86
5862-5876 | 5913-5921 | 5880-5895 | 1.62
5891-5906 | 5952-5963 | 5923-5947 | -1.03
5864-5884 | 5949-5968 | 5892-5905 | 2.49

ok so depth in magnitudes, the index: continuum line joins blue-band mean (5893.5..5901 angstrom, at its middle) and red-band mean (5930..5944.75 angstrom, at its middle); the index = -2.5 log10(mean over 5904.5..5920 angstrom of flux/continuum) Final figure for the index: -0.15 mag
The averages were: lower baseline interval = 14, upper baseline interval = 17.4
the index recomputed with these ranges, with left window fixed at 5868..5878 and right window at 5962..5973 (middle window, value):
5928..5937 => 0.050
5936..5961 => -0.040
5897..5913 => 0.098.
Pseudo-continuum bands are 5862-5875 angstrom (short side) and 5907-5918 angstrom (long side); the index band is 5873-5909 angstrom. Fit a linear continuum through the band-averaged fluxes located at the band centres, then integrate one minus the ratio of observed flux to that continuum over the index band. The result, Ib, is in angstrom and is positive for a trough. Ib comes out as 3.0 angstrom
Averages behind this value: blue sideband 16.9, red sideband 17.6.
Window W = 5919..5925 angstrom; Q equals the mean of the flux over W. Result 17.6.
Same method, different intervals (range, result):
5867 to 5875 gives 17.2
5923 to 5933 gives 16.9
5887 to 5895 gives 13.6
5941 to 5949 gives 17.3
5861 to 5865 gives 16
